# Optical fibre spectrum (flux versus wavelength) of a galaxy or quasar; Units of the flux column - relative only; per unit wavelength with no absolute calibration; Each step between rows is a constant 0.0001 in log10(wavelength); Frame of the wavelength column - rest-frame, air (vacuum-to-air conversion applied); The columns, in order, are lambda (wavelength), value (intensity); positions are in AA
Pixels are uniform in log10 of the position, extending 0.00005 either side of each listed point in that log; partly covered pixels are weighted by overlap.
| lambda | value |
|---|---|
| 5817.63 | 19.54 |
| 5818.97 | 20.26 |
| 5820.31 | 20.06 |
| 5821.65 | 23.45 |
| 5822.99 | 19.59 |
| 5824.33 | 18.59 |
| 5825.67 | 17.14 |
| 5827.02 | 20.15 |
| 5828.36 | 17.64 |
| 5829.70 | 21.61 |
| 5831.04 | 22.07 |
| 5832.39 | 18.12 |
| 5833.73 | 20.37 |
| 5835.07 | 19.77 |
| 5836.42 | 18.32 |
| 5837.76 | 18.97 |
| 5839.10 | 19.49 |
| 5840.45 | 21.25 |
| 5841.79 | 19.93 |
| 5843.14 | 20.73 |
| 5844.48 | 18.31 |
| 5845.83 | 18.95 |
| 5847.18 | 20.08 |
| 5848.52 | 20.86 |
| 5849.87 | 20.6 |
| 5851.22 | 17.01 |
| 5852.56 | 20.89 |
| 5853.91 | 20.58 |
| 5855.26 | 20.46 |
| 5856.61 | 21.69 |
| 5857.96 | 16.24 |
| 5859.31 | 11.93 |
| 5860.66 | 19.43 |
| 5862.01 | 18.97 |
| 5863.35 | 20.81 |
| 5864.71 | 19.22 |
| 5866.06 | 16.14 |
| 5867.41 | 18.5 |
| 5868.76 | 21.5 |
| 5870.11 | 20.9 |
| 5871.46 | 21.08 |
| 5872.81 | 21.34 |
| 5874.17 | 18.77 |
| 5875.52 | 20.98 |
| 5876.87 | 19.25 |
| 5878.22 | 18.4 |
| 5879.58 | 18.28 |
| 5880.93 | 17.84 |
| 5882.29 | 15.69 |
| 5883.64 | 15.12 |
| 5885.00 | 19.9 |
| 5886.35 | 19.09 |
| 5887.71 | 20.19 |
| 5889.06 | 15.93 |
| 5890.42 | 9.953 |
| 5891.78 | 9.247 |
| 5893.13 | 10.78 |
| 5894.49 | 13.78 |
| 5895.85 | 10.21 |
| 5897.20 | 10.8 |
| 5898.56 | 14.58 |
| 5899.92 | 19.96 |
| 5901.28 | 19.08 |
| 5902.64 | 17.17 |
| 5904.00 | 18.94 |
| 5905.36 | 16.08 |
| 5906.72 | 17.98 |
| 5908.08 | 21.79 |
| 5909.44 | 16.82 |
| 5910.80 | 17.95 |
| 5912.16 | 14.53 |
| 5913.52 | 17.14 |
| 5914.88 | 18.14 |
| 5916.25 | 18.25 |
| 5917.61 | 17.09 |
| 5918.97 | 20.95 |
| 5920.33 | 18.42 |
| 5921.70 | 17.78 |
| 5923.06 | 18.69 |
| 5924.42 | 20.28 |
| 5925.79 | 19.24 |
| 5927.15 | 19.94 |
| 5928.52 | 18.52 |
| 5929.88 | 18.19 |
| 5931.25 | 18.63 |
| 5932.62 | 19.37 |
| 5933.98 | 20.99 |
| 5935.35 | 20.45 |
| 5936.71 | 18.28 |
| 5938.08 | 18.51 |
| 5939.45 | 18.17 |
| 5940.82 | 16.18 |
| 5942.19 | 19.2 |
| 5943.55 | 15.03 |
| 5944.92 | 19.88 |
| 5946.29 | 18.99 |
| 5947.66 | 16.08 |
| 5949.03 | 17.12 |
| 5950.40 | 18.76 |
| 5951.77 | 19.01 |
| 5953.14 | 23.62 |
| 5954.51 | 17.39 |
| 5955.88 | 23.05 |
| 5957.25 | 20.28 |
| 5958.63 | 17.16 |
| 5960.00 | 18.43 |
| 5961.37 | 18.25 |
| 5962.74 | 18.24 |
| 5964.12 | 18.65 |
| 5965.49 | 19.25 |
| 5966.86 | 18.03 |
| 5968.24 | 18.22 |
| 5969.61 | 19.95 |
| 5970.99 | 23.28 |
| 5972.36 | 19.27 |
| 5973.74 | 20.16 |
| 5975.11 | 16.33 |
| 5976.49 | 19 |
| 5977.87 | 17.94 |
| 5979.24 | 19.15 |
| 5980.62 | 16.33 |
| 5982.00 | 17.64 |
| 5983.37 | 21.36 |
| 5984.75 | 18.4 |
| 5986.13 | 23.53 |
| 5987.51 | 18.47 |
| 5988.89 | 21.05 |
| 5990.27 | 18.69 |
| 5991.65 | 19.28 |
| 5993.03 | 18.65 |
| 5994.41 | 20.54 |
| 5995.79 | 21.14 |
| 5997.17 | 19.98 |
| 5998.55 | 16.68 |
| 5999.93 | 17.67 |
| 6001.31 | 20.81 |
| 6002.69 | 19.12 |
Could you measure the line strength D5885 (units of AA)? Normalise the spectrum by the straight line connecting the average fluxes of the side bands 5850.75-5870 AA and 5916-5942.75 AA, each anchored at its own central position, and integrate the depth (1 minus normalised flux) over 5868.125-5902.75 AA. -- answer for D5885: 3.6 AA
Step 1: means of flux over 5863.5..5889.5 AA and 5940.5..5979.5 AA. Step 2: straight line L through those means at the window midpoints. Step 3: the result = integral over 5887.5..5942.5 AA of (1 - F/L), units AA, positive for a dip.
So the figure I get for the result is 4.8 AA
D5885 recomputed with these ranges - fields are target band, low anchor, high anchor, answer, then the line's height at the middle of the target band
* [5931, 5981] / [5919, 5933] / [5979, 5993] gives 0.8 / 19.2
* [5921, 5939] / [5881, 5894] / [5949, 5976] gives -1.7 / 17.5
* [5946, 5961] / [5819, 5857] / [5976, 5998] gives 0.4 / 19.5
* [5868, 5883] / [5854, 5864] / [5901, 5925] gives -0.8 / 18.5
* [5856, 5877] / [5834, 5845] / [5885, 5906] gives -2.0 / 17.5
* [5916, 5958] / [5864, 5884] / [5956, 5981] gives 0.0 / 18.9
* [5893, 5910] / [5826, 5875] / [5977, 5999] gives 2.9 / 19.4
